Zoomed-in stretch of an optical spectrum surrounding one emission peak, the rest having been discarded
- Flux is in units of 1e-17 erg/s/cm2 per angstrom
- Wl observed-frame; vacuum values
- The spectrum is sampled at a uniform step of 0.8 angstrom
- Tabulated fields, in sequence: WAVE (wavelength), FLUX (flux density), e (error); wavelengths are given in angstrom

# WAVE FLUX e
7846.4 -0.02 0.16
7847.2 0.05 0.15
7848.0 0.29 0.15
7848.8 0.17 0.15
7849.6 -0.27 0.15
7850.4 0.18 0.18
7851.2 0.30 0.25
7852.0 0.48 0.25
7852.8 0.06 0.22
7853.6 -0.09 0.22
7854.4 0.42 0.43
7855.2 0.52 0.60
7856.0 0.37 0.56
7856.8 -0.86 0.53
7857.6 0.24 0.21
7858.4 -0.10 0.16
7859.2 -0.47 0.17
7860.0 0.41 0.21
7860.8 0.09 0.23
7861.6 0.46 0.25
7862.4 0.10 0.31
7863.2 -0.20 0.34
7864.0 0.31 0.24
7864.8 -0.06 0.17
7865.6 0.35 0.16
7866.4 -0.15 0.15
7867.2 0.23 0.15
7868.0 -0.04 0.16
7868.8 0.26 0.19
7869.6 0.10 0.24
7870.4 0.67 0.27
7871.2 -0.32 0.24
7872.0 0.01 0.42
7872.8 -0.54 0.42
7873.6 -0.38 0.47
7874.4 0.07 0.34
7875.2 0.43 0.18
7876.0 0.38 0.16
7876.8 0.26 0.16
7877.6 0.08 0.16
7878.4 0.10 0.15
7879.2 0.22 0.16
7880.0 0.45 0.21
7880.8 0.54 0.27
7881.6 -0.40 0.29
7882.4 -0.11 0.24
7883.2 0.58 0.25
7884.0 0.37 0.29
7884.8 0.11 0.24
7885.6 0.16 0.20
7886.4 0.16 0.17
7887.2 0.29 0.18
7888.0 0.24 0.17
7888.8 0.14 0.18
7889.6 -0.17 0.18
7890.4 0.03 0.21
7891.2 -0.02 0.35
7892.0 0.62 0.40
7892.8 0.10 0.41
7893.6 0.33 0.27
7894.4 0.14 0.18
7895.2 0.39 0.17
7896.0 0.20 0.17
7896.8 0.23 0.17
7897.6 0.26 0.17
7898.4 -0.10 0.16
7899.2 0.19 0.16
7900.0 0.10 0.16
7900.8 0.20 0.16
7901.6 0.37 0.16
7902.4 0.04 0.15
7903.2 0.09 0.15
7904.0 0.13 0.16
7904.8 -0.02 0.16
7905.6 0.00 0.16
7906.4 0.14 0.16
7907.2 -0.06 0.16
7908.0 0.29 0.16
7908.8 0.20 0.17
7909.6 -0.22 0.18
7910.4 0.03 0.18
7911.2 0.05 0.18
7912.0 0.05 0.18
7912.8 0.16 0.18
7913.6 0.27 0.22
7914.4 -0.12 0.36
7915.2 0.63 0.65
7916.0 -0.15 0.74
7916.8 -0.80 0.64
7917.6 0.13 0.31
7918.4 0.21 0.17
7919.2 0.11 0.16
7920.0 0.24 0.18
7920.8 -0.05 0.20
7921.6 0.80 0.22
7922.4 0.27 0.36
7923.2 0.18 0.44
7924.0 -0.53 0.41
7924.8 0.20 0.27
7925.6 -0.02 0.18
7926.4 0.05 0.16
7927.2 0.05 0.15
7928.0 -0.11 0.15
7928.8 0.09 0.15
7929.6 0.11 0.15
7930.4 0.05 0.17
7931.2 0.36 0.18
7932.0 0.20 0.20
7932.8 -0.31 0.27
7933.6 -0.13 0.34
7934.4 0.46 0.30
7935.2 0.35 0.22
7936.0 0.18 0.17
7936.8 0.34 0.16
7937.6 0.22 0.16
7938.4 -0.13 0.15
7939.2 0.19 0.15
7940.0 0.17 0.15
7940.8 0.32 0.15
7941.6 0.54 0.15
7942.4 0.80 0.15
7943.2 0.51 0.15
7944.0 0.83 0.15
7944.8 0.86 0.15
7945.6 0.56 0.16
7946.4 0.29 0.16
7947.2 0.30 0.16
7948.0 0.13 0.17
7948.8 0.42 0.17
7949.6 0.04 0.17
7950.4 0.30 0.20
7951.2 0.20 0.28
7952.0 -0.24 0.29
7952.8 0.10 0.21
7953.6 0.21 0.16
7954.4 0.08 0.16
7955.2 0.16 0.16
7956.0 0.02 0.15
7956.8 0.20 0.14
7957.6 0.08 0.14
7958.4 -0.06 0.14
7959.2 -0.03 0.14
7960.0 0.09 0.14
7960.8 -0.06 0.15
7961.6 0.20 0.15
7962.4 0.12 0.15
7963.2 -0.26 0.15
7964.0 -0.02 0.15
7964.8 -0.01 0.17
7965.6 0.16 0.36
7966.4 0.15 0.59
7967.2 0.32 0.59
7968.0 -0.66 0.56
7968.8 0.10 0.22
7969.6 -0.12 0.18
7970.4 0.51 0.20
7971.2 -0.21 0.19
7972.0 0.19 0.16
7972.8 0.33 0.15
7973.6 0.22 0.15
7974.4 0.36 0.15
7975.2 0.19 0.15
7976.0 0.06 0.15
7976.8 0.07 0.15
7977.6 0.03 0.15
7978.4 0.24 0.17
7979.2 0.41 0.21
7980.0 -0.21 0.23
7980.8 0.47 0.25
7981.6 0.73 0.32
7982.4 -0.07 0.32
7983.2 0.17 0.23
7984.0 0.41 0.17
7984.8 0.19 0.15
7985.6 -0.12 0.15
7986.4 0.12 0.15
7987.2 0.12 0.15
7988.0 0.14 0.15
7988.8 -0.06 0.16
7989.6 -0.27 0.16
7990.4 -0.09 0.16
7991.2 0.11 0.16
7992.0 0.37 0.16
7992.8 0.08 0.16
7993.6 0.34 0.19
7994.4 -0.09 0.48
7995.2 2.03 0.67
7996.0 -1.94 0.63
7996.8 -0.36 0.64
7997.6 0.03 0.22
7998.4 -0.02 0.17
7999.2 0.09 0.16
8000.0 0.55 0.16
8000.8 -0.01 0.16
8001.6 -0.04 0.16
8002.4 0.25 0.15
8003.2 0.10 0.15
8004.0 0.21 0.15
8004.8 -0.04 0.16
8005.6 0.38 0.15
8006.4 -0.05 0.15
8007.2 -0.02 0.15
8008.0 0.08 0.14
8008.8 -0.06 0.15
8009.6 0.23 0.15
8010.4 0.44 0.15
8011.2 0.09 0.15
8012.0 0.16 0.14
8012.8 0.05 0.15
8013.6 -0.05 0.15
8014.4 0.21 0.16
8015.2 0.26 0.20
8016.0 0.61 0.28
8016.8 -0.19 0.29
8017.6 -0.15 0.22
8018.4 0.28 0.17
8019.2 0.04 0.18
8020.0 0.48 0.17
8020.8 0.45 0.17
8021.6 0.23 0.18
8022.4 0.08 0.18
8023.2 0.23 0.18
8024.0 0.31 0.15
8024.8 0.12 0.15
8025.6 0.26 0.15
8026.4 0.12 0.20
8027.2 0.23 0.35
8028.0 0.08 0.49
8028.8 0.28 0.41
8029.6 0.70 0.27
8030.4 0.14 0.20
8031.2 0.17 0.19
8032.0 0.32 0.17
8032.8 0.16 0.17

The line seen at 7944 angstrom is H-gamma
